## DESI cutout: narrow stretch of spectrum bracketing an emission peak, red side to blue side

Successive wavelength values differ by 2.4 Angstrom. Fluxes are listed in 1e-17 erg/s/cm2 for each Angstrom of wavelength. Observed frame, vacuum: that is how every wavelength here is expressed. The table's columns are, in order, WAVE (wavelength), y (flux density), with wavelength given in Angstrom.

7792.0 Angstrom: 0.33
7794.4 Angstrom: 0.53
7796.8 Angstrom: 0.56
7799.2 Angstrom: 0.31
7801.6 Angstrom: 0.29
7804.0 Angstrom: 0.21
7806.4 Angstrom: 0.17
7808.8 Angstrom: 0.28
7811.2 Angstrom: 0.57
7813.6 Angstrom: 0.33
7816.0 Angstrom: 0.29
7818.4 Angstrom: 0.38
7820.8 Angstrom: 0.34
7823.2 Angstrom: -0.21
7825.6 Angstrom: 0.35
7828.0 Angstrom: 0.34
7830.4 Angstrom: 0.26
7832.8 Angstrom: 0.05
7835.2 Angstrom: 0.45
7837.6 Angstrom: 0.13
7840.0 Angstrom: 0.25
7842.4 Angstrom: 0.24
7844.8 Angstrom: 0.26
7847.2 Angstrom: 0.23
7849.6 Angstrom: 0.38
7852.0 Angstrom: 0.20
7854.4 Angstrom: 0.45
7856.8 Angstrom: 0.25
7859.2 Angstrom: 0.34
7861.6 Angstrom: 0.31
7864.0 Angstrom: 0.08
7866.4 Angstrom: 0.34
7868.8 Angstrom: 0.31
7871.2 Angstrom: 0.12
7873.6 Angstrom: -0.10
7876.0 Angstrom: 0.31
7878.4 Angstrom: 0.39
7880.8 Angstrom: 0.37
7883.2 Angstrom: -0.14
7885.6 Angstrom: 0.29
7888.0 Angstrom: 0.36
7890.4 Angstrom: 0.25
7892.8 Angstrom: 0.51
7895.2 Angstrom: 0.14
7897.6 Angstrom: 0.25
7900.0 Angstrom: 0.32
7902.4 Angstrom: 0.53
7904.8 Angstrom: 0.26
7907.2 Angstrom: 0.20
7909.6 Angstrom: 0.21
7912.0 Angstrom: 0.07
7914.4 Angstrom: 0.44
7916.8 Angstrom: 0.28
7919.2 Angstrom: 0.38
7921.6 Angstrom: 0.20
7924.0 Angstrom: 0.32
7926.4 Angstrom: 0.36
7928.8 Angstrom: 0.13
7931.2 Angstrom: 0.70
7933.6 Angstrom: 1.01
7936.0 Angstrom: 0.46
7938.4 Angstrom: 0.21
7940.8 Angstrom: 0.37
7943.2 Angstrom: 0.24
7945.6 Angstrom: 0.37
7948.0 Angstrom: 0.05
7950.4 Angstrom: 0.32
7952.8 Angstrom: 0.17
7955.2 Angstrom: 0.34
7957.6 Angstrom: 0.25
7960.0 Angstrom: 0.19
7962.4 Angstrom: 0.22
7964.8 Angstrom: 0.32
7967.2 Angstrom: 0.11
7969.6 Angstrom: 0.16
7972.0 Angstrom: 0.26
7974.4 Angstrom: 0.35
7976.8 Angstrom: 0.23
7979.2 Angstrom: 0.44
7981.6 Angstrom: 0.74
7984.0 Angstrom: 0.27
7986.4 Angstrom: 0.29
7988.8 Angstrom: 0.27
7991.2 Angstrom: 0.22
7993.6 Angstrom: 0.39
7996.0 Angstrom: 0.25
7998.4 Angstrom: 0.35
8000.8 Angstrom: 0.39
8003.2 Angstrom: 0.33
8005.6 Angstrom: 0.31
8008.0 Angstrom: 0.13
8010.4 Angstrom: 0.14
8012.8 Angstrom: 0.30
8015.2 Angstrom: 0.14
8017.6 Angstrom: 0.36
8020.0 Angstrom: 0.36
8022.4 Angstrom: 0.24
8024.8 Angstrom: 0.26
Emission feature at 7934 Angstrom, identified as H-gamma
